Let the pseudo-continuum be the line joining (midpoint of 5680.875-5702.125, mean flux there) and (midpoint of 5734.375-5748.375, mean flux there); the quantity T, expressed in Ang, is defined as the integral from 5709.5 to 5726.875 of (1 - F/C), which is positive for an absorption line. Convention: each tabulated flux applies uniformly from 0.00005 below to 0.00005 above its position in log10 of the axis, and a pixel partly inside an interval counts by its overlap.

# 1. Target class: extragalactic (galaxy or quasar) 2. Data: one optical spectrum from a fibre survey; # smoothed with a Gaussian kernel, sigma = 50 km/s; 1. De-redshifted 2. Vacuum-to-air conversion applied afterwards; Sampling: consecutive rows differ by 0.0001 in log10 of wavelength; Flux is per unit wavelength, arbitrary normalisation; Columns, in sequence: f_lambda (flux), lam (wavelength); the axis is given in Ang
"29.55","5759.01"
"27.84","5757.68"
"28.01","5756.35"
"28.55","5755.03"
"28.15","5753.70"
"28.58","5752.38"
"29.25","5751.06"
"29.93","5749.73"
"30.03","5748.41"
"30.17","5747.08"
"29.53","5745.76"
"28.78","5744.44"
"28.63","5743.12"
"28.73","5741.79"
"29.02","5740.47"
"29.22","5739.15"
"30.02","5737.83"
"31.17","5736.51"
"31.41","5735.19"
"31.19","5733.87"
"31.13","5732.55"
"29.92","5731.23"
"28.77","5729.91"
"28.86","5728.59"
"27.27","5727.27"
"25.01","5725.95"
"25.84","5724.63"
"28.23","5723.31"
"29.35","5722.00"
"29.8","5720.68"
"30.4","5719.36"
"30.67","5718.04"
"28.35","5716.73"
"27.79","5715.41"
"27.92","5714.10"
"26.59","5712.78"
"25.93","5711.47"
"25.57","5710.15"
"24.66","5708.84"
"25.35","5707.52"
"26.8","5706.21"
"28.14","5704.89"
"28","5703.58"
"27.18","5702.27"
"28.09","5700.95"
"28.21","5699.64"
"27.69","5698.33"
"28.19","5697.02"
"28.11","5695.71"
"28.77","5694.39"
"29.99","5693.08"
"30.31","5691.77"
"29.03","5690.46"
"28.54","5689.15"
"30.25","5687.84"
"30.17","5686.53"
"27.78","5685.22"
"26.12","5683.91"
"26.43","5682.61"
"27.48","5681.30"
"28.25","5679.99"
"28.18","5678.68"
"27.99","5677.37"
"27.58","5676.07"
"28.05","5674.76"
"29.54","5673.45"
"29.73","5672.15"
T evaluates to 0.8 Ang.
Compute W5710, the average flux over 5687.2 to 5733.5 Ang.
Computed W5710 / 28.1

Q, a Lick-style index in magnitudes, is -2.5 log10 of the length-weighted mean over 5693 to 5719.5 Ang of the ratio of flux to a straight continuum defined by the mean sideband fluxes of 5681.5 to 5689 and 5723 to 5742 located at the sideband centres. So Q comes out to 0.04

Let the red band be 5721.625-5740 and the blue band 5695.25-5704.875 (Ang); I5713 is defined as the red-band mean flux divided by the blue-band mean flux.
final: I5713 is 1.0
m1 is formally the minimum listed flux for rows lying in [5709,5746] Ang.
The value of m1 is 25.01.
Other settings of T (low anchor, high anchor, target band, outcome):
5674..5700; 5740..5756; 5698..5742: 0.7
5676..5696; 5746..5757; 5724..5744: -0.1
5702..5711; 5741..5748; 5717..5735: -0.7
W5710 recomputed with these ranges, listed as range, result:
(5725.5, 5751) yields 29.4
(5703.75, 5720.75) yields 27.5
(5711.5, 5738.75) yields 28.9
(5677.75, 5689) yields 28.1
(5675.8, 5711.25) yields 27.9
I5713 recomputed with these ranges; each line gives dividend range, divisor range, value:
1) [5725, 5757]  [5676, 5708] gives 1.04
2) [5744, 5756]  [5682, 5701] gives 1.02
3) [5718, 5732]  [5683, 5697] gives 0.99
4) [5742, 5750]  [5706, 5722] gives 1.07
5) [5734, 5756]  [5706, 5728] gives 1.08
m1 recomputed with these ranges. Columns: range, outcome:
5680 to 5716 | 24.66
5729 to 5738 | 28.77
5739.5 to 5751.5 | 28.63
